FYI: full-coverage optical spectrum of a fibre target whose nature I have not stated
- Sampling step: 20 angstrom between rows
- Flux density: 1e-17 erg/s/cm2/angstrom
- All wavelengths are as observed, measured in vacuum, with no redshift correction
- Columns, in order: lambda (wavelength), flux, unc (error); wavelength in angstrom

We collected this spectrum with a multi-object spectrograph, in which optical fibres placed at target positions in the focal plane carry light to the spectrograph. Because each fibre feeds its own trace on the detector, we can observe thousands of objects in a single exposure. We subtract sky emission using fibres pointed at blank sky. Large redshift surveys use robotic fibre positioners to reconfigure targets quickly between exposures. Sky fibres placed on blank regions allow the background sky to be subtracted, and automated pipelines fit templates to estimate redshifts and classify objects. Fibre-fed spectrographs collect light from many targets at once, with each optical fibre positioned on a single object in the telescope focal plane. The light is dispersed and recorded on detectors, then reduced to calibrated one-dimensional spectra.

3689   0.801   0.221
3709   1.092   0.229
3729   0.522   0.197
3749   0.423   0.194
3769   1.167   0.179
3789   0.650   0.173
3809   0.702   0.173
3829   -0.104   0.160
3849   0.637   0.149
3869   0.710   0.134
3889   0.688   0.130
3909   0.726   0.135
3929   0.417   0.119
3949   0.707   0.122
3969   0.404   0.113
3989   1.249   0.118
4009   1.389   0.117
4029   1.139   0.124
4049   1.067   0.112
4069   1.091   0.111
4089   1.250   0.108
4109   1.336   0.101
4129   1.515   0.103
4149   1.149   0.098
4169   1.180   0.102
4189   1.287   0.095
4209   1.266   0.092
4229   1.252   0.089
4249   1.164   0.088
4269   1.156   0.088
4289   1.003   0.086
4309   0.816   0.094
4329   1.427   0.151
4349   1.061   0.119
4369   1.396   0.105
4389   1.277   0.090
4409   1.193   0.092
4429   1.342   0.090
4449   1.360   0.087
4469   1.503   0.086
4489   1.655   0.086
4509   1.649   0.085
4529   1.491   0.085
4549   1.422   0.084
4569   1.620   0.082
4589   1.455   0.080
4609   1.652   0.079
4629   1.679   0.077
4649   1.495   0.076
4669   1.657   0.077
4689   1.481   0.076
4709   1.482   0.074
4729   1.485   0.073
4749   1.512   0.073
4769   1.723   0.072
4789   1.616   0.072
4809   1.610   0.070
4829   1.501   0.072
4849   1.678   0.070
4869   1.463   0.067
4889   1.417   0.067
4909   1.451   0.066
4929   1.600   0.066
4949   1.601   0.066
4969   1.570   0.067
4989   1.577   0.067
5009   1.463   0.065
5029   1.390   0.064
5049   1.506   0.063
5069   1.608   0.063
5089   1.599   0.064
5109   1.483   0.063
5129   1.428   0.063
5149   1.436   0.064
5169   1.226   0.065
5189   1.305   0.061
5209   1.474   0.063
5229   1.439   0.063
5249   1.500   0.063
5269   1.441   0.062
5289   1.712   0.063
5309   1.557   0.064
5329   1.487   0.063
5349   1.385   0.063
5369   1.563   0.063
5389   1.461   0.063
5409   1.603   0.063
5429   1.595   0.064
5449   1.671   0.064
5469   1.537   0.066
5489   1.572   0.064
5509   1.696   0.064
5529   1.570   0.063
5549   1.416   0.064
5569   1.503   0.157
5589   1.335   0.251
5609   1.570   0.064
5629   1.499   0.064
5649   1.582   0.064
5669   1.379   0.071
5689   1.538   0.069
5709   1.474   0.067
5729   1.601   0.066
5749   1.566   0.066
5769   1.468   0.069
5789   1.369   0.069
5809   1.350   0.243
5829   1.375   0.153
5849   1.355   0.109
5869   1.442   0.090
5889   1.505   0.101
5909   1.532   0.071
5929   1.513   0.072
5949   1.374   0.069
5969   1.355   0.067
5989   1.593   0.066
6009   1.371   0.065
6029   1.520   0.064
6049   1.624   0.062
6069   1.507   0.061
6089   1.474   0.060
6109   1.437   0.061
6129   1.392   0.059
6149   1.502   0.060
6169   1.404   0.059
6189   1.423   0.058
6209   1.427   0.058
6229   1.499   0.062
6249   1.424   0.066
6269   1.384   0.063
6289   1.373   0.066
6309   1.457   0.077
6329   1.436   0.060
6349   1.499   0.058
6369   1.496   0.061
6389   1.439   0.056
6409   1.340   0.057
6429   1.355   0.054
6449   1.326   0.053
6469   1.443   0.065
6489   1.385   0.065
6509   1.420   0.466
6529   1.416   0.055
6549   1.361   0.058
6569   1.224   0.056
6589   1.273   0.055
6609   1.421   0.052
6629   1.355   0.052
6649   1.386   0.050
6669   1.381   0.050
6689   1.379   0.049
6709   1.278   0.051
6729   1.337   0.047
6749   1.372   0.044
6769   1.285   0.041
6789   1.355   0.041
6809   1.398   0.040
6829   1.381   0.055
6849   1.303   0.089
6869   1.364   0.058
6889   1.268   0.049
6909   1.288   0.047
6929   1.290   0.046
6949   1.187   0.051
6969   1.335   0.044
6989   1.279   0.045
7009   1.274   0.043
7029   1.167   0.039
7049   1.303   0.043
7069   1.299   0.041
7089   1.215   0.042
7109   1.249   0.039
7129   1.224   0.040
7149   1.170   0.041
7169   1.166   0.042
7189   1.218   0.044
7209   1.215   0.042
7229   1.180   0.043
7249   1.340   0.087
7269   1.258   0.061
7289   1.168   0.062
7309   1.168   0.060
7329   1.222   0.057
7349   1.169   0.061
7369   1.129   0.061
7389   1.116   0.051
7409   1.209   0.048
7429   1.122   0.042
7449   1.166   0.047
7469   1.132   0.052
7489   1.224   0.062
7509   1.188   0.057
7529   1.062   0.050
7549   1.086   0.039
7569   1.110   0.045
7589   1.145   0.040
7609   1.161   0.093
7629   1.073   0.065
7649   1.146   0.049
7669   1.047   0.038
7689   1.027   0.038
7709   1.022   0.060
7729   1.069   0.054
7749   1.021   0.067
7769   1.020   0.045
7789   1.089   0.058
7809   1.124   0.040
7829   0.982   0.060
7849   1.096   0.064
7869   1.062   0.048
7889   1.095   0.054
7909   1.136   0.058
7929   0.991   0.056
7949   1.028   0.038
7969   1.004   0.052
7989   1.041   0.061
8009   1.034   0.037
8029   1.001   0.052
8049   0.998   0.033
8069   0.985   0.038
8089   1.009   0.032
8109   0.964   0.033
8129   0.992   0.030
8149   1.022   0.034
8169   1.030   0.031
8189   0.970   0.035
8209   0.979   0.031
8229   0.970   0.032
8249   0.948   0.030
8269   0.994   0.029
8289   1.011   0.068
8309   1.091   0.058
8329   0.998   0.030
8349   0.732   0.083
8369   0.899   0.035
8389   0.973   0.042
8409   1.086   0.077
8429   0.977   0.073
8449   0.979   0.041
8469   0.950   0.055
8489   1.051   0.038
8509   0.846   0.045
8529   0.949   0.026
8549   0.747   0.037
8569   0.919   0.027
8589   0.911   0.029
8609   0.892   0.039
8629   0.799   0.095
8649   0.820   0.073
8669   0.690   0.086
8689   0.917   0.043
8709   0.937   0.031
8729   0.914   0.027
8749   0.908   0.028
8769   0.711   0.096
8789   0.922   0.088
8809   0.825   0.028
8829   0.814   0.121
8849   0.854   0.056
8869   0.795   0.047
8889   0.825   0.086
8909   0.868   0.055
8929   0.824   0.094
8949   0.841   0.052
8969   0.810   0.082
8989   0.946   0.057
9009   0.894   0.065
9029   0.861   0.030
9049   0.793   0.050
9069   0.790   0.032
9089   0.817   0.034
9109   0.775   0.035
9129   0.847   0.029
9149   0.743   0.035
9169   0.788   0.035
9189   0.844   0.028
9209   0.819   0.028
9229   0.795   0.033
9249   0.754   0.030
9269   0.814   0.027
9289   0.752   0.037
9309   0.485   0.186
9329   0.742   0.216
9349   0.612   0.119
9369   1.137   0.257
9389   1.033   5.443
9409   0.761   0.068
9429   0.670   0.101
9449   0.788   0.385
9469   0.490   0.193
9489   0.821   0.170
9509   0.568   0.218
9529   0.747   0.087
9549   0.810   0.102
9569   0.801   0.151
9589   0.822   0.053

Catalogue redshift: 0.00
